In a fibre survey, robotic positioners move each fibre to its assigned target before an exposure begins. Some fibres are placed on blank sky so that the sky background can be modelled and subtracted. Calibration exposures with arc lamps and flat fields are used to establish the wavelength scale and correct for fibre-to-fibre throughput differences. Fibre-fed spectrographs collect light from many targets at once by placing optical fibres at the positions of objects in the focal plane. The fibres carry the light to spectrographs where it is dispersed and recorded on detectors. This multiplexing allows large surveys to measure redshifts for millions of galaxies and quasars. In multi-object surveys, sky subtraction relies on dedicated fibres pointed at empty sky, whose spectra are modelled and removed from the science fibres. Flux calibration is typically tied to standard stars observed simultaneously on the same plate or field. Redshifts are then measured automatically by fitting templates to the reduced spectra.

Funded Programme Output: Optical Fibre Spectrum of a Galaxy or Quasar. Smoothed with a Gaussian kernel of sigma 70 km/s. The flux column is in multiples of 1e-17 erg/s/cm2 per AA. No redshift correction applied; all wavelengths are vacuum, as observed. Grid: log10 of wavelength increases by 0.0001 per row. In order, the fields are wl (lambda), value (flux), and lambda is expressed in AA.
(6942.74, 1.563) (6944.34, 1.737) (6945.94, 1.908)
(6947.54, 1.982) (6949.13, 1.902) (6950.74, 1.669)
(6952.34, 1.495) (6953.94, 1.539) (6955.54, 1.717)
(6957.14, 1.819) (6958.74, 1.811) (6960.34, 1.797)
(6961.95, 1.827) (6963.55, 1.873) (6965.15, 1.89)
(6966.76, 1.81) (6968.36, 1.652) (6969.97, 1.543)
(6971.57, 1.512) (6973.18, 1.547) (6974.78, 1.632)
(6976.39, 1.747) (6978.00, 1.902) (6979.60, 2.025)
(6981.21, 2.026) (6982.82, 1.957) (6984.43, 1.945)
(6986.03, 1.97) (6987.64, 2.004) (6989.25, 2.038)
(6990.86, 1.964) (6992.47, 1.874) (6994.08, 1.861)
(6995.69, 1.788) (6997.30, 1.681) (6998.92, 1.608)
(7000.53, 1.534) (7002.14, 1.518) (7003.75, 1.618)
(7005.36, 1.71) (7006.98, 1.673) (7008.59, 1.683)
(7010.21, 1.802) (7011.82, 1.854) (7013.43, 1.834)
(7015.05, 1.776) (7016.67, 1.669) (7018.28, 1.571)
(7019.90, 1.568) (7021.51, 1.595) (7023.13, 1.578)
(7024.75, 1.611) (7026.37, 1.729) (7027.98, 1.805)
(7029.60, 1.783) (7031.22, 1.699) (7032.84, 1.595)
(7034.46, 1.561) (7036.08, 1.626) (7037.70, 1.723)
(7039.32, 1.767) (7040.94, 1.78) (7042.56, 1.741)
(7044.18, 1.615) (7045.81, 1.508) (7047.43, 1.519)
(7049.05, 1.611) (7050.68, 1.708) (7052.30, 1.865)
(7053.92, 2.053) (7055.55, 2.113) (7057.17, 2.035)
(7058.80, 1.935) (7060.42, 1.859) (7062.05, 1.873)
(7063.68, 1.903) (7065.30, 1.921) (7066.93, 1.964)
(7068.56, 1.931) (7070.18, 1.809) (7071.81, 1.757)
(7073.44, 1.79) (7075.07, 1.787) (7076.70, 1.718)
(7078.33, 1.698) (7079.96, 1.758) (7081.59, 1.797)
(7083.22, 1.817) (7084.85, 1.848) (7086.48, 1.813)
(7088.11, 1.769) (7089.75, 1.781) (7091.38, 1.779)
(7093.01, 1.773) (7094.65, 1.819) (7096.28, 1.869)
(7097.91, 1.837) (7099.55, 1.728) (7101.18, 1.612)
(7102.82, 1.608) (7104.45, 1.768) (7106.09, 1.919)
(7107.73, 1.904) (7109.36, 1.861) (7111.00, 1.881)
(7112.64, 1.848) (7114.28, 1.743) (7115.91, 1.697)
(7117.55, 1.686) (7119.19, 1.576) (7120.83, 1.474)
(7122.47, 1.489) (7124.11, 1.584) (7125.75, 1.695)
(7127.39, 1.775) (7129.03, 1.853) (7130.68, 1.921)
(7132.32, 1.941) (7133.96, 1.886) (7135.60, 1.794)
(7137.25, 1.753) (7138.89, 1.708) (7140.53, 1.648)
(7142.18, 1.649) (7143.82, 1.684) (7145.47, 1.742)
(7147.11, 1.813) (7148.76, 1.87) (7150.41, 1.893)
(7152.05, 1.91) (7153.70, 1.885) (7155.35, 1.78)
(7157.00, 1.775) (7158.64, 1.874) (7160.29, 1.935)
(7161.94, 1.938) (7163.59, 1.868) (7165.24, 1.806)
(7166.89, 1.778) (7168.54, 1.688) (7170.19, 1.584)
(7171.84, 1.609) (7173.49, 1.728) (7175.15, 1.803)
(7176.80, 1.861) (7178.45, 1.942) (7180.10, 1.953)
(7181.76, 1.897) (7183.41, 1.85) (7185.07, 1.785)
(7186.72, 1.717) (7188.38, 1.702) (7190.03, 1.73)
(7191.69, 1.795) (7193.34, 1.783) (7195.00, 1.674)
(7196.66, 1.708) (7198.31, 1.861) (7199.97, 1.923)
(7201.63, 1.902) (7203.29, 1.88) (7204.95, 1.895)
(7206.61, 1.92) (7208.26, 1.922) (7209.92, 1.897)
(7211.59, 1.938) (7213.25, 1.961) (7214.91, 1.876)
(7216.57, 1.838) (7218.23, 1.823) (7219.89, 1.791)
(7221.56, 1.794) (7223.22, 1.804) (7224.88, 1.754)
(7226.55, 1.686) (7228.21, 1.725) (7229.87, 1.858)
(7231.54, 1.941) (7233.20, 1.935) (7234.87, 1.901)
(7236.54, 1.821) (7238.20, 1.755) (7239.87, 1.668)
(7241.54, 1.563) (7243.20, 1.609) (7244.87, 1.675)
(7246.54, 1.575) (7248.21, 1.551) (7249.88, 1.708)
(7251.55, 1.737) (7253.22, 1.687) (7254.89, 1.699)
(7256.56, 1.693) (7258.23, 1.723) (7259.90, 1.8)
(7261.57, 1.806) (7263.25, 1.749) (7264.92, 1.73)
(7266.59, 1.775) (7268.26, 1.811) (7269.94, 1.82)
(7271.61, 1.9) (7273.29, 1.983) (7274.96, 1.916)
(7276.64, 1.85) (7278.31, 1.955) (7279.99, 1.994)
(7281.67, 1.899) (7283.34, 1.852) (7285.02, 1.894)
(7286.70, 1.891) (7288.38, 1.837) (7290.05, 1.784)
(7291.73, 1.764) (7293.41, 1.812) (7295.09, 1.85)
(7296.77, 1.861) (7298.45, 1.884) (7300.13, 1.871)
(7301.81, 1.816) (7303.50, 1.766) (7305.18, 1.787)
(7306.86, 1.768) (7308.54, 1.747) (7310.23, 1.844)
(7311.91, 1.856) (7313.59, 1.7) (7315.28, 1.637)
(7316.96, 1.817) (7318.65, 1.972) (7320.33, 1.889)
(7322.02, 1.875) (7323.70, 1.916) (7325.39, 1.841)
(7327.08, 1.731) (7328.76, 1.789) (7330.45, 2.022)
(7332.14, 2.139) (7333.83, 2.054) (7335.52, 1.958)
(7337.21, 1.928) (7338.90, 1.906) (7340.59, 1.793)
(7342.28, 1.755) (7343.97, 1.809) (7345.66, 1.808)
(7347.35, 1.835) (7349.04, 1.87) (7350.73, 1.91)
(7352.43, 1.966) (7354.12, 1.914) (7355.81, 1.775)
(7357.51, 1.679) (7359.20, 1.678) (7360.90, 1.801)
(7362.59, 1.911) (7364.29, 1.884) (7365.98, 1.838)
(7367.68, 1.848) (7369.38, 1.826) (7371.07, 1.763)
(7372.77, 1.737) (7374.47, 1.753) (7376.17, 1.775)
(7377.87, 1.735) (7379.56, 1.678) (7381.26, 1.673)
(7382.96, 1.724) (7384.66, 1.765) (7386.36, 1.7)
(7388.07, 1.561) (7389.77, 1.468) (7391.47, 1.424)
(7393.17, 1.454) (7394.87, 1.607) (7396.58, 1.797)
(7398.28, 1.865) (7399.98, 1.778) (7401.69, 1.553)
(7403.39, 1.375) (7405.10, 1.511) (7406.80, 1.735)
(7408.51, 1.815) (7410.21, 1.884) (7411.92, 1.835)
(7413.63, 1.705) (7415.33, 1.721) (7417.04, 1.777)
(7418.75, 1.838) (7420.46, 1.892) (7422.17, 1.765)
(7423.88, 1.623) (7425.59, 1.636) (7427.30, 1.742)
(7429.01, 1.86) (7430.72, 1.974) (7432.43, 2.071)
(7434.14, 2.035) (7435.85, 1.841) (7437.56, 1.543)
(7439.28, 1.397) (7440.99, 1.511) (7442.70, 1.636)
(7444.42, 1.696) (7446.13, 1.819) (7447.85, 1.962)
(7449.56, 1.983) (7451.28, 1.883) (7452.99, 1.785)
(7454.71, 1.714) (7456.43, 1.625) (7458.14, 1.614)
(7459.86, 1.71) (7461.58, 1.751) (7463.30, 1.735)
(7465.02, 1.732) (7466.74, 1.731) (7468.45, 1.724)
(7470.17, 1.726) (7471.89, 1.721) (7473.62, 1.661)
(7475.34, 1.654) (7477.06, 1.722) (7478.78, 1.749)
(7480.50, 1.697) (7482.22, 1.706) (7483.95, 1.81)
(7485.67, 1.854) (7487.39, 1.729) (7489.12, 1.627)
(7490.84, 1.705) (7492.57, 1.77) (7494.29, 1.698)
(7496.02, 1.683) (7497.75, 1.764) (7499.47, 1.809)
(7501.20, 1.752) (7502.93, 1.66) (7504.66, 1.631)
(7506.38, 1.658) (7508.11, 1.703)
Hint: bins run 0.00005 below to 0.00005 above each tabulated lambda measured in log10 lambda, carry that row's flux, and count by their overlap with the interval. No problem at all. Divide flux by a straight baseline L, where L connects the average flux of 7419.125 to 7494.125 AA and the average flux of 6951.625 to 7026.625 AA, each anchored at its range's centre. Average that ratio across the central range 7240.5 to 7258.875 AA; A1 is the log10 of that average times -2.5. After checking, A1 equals 0.06 mag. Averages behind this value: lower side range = 1.75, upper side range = 1.75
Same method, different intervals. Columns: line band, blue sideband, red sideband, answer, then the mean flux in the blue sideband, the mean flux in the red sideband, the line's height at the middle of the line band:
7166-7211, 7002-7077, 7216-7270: -0.035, 1.75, 1.75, 1.75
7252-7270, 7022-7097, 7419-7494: 0.007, 1.78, 1.75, 1.76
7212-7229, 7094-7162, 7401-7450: -0.026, 1.78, 1.75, 1.77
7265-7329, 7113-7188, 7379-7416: -0.080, 1.77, 1.66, 1.71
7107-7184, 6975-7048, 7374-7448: -0.031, 1.74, 1.71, 1.73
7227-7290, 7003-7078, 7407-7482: -0.023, 1.75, 1.76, 1.75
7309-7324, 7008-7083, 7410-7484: -0.045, 1.76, 1.75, 1.75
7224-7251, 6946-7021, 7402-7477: 0.012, 1.77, 1.74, 1.75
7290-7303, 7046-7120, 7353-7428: -0.049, 1.81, 1.72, 1.75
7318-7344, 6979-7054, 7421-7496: -0.095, 1.74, 1.74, 1.74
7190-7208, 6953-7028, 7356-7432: -0.056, 1.75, 1.73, 1.74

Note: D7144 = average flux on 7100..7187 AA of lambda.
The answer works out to 1.78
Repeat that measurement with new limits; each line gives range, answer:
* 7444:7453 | 1.87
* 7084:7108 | 1.79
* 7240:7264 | 1.68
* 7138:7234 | 1.82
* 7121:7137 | 1.76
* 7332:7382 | 1.83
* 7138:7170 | 1.8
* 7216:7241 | 1.8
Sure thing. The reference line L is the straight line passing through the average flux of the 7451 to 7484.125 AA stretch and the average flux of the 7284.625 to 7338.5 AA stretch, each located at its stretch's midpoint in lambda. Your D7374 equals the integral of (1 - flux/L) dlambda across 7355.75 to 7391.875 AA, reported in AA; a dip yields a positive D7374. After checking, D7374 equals 1.40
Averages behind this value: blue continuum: 1.85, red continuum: 1.72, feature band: 1.73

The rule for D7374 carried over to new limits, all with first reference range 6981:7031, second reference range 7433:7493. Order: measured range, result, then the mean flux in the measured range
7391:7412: 0.88 AA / 1.66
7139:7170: -0.91 AA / 1.8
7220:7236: -0.69 AA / 1.82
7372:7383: 0.07 AA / 1.73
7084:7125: 0.14 AA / 1.75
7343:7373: -1.54 AA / 1.83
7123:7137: -0.37 AA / 1.8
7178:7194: -0.60 AA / 1.81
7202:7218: -1.41 AA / 1.9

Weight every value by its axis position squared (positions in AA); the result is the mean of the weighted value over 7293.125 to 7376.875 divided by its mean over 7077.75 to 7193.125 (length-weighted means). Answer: 1.1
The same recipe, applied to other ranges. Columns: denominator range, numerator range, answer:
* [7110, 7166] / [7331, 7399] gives 1.07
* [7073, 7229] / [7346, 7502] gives 1.05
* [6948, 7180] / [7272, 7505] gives 1.10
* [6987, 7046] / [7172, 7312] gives 1.13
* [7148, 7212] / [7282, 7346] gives 1.05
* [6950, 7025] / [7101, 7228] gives 1.08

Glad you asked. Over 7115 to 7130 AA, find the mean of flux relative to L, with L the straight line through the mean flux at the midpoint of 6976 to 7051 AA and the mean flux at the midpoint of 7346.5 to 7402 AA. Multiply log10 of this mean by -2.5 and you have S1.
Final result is 0.06 mag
